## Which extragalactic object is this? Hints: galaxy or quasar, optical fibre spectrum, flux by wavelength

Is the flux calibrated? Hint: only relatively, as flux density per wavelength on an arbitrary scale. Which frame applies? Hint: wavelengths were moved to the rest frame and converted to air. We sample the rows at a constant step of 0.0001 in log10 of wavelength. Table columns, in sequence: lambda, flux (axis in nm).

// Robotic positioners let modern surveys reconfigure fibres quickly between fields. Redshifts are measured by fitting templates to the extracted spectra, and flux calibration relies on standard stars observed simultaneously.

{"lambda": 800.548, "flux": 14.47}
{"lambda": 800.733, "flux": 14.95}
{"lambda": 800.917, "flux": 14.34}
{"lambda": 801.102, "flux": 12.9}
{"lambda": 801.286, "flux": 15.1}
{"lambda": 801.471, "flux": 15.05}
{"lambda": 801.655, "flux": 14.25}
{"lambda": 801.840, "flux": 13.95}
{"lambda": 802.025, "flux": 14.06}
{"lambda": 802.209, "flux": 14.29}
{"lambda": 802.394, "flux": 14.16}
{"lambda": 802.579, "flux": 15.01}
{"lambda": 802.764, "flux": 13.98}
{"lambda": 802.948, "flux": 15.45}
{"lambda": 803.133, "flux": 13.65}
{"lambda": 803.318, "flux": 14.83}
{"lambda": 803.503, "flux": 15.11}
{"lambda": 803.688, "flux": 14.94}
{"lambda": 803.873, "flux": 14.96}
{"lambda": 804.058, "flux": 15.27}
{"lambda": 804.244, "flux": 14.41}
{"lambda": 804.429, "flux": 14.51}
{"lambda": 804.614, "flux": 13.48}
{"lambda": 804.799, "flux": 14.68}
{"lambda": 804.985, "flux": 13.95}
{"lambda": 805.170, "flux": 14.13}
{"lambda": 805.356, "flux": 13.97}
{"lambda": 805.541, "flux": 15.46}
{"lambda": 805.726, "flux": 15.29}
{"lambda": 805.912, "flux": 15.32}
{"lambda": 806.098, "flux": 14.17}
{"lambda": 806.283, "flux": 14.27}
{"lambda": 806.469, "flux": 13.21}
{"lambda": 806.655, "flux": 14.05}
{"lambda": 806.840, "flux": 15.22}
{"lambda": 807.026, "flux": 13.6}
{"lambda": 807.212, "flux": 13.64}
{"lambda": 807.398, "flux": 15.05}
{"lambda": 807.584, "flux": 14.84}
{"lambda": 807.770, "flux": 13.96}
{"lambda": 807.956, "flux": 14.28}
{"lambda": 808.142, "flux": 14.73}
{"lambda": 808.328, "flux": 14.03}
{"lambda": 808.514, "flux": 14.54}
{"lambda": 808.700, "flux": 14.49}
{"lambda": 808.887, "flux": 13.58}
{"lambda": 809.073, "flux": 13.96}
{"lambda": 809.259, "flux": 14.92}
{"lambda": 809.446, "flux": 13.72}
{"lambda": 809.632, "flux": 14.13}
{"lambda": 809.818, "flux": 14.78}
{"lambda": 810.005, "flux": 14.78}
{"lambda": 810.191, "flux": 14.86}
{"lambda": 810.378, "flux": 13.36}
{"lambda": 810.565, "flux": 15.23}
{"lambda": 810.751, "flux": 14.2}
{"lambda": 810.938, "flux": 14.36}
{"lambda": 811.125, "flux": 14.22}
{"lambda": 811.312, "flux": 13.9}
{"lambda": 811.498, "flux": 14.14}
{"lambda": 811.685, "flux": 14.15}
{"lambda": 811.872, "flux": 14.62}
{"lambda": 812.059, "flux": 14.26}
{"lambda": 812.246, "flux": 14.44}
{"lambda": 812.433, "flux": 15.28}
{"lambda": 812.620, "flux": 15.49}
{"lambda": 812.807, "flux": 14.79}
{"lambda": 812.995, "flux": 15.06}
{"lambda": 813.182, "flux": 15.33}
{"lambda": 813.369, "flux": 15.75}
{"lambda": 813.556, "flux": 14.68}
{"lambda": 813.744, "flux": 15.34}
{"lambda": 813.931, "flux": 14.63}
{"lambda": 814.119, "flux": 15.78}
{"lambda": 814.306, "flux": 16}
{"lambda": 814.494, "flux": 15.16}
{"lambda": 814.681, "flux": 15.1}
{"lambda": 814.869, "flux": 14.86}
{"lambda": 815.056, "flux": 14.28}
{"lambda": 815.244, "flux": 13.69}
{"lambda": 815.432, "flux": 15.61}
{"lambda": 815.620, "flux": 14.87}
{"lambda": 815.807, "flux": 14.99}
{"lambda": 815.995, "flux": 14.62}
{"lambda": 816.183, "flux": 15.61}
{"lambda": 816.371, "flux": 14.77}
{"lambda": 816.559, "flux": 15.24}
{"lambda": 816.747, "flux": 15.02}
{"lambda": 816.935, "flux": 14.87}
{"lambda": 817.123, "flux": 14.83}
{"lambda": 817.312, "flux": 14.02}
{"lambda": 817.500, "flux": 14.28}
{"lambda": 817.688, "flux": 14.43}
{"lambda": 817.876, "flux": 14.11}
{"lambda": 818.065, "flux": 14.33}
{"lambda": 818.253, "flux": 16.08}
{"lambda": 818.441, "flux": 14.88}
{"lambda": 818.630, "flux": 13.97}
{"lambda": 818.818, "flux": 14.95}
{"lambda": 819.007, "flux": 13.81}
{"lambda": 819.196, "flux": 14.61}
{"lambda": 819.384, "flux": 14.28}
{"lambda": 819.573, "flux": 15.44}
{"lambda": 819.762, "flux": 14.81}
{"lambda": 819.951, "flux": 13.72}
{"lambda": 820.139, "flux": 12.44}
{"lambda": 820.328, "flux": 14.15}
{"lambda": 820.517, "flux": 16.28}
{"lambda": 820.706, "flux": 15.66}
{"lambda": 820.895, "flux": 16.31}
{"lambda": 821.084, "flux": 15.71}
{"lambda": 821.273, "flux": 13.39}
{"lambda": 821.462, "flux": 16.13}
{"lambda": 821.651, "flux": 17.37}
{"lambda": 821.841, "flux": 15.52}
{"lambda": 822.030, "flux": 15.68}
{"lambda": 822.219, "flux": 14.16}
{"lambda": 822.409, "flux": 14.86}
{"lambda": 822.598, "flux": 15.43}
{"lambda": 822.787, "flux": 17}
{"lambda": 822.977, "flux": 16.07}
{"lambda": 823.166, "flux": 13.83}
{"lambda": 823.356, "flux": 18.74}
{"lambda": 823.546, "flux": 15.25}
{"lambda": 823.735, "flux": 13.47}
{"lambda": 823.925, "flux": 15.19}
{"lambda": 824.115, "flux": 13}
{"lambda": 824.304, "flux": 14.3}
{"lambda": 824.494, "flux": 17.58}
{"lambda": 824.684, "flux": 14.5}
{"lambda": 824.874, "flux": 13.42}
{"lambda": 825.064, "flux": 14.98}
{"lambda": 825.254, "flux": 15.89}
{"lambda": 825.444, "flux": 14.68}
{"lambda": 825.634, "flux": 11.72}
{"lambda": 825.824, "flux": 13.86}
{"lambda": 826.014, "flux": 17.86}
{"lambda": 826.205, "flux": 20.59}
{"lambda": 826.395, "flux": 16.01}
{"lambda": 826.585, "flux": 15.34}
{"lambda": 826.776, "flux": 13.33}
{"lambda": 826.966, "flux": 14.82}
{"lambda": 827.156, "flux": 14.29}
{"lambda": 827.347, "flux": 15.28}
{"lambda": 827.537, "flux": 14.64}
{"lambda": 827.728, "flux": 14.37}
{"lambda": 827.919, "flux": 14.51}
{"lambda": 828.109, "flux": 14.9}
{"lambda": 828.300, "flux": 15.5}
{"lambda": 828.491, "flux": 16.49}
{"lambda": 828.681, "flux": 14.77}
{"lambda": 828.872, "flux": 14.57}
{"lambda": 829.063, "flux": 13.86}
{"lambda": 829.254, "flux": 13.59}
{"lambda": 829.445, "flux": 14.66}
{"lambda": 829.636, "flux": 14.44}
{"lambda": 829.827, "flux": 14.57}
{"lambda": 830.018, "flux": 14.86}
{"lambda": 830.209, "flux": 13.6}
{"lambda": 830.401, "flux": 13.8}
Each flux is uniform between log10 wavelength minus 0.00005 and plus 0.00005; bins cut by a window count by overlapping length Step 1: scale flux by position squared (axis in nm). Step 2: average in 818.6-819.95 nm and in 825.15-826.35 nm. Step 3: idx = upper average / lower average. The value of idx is 1.10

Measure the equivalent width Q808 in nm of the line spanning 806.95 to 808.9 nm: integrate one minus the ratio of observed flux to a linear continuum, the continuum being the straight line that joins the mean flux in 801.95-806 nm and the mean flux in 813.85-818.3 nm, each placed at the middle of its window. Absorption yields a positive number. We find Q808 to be 0.05 nm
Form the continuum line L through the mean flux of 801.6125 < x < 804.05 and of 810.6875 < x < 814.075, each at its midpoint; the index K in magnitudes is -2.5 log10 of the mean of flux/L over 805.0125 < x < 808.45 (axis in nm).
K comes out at 0.02 mag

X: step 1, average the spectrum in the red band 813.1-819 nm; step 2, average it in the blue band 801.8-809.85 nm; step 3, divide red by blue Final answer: 1.0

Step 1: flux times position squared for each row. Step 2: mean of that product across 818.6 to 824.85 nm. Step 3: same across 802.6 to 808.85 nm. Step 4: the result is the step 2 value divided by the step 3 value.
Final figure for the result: 1.1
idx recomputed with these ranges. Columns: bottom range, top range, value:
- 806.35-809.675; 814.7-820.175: 1.05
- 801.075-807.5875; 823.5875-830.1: 1.09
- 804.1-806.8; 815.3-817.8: 1.06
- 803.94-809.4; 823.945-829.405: 1.09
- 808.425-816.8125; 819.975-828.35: 1.06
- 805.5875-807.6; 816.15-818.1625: 1.04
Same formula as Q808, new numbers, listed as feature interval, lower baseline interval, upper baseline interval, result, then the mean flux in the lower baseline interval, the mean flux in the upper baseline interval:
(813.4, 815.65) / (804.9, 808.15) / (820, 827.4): -0.038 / 14.4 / 15.2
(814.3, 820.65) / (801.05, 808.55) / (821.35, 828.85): 0.106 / 14.4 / 15.3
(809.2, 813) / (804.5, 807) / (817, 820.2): -0.023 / 14.4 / 14.4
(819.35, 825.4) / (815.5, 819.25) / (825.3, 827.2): -0.041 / 14.7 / 15.3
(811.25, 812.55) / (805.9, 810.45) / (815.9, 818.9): 0.004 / 14.3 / 14.8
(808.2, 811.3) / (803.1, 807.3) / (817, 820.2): 0.028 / 14.5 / 14.4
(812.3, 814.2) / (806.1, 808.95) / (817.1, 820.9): -0.103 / 14.2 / 14.6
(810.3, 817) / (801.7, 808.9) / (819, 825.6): -0.040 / 14.4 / 15.1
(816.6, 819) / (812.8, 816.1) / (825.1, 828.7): 0.072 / 15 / 15.2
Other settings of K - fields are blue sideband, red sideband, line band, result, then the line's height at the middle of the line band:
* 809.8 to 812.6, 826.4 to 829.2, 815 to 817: -0.024 mag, 14.6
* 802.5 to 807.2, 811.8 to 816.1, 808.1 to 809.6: 0.037 mag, 14.7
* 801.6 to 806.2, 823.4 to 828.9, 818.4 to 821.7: 0.004 mag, 14.9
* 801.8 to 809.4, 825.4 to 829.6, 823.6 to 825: 0.027 mag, 14.9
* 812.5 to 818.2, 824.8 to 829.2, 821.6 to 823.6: -0.056 mag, 15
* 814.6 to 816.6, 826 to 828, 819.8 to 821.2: 0.018 mag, 15.1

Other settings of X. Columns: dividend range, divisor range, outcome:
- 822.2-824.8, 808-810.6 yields 1.06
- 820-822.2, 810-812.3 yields 1.07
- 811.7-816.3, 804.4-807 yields 1.04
